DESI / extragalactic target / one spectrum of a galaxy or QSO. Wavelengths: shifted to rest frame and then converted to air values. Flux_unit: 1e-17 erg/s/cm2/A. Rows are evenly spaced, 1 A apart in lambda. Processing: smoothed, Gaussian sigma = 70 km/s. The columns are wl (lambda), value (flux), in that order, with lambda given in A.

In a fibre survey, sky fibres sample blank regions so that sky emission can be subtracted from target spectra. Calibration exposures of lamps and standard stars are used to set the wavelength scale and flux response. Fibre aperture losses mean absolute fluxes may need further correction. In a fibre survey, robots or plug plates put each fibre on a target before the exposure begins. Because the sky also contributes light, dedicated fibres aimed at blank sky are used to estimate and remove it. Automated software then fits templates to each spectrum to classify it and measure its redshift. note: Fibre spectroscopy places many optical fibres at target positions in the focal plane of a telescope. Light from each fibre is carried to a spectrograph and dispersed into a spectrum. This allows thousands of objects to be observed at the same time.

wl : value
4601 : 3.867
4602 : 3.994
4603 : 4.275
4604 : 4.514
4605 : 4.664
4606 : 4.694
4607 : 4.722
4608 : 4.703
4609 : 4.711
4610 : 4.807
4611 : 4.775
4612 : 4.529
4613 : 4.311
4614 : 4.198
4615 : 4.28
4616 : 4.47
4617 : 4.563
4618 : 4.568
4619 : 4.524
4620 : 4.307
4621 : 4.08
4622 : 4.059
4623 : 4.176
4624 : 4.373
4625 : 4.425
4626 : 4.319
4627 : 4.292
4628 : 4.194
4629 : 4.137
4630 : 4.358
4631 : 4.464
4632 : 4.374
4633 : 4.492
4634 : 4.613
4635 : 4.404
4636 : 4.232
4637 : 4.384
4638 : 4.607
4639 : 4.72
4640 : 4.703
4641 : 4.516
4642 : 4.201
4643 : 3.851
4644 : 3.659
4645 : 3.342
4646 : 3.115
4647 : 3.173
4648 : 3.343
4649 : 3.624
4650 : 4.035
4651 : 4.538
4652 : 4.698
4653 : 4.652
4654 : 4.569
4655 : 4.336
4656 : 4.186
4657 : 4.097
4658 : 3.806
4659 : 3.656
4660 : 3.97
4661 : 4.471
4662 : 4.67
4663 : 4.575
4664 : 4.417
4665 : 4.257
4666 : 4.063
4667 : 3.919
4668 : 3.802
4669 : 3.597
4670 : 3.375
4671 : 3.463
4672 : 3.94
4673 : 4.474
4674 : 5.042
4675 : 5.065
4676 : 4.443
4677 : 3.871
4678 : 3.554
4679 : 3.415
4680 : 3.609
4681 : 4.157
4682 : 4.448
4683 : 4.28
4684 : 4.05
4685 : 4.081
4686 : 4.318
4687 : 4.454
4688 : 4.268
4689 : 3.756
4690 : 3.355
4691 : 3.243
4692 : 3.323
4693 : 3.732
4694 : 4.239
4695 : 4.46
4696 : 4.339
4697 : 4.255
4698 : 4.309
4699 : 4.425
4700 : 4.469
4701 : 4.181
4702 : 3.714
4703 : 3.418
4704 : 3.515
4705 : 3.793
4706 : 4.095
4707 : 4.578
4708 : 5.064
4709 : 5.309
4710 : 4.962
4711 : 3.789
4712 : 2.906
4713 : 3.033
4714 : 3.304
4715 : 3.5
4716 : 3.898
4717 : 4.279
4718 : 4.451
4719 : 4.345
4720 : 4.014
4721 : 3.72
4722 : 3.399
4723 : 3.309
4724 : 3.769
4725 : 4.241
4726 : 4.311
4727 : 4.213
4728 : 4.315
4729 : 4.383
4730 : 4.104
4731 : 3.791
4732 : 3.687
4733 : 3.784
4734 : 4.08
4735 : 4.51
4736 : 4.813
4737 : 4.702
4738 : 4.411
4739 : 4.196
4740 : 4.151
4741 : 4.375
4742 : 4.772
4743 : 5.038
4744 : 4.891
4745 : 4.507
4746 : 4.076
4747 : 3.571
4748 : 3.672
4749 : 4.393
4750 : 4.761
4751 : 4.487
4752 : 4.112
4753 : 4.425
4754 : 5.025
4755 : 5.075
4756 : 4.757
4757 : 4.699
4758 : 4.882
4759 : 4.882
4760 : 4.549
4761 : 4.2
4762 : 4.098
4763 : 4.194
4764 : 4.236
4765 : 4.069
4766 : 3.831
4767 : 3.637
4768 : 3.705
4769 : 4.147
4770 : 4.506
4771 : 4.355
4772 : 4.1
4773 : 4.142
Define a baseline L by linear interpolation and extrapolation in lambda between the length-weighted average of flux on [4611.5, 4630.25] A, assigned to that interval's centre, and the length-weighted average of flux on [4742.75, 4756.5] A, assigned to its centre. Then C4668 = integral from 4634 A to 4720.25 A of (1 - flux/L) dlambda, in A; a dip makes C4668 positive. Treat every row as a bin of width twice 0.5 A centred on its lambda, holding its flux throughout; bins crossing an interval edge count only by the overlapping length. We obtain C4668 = 6.1 A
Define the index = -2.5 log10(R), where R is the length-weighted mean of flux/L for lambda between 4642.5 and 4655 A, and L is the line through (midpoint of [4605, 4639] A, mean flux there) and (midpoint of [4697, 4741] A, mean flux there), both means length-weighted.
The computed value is 0.11 mag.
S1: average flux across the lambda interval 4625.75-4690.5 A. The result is 4.14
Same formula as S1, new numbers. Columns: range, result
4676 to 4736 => 4.01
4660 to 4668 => 4.28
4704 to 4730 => 4.03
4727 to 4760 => 4.42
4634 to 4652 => 4.06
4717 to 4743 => 4.17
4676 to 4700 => 4.02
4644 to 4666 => 4.06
